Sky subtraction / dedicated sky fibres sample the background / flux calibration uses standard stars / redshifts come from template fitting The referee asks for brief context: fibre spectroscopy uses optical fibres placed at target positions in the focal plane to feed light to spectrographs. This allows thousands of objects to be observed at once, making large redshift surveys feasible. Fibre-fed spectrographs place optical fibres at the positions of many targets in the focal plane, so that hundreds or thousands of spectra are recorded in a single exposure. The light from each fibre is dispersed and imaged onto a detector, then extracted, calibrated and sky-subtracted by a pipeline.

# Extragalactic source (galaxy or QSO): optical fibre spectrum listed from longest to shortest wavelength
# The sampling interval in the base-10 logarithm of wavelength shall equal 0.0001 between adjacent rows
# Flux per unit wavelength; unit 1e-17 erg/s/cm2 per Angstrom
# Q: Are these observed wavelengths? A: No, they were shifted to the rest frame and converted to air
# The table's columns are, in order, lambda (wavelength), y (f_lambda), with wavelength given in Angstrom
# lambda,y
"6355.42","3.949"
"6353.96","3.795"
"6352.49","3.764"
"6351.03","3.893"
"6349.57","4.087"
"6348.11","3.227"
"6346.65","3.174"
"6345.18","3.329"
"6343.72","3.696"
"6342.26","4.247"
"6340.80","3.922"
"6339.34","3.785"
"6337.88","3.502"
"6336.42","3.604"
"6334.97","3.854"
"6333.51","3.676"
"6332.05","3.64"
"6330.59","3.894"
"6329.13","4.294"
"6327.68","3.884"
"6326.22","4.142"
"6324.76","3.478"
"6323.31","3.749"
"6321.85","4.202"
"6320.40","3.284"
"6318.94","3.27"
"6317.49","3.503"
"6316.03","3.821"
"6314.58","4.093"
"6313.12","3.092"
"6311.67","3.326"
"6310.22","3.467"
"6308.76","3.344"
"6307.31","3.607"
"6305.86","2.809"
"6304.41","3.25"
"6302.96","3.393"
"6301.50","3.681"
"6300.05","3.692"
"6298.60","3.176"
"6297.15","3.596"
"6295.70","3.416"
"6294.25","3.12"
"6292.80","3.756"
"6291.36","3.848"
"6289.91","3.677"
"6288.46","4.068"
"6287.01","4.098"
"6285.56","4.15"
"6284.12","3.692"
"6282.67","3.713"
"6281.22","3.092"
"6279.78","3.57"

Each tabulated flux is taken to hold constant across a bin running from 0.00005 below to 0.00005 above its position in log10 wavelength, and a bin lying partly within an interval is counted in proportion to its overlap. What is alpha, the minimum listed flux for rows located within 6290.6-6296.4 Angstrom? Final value 3.12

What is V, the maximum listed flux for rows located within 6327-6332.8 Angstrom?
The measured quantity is 4.294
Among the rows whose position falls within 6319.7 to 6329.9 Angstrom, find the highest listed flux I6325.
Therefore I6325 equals 4.294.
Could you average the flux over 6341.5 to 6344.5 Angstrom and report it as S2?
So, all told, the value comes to 3.96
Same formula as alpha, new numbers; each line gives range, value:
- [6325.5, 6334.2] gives 3.64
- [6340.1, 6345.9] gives 3.329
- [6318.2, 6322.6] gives 3.27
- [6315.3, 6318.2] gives 3.503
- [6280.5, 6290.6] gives 3.092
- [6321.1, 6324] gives 3.749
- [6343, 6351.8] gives 3.174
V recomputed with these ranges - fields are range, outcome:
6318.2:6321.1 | 3.284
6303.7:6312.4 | 3.607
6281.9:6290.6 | 4.15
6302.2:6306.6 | 3.393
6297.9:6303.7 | 3.692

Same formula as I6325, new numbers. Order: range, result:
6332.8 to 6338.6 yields 3.854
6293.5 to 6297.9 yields 3.596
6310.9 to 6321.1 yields 4.093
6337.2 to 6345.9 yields 4.247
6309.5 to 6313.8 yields 3.467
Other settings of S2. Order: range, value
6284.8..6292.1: 3.97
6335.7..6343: 3.81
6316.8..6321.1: 3.35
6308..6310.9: 3.4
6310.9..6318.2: 3.57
